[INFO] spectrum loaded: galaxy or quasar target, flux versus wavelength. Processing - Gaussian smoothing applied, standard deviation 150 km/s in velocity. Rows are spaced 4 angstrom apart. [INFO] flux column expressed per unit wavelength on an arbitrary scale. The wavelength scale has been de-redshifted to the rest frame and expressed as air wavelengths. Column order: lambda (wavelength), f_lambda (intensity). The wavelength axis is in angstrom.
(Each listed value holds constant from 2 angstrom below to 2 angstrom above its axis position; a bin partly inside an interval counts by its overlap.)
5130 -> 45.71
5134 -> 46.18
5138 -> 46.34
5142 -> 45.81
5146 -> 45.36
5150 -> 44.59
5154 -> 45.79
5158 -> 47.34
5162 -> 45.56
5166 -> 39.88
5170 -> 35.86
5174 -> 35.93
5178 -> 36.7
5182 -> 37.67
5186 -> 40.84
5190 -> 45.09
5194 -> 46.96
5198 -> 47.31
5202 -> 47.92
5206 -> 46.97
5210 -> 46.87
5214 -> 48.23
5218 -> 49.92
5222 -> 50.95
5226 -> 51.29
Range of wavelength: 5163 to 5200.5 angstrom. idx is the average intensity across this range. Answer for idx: 40.9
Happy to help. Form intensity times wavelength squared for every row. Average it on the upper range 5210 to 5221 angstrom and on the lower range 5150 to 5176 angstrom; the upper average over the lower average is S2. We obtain 1.19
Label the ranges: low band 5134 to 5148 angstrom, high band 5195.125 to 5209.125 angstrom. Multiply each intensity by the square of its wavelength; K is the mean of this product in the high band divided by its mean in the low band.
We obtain 1.1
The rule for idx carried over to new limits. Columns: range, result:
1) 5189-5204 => 46.9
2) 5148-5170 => 43.8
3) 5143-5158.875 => 45.7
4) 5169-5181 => 36.3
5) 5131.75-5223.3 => 44.5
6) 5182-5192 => 41.9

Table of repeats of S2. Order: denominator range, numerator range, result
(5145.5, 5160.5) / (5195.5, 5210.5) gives 1.05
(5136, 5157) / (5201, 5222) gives 1.08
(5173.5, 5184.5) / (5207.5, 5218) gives 1.31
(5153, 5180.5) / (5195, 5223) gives 1.20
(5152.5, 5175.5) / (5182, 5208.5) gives 1.10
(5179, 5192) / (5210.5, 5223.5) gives 1.22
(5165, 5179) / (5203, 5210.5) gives 1.29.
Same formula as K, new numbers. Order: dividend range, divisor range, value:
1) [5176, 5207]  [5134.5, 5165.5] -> 0.97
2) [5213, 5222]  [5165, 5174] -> 1.36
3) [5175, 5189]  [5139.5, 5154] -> 0.86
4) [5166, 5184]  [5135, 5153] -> 0.82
